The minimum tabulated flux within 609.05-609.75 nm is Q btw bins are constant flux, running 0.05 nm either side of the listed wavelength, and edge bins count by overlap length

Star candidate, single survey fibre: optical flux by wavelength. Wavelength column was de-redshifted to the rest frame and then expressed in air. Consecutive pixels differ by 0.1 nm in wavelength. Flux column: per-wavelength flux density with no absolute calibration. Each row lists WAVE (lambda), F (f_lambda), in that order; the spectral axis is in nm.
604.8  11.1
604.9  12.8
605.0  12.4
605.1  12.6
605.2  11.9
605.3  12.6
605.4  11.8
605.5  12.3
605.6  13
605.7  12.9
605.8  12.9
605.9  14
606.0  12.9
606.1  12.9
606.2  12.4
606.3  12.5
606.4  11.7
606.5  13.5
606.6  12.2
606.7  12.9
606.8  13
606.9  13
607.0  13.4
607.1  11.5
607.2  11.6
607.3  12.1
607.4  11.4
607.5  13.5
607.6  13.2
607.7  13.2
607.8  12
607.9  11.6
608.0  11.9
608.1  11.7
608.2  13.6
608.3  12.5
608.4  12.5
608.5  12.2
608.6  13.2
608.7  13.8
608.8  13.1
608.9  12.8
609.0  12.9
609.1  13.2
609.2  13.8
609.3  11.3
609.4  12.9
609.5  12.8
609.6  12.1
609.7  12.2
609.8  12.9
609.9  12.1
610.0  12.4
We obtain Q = 11.3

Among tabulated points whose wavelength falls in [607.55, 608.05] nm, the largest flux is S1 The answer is 13.2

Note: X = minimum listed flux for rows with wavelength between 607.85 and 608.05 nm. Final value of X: 11.6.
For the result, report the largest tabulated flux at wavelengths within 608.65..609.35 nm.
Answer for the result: 13.8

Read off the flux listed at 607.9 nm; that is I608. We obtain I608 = 11.6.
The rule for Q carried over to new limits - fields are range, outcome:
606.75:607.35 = 11.5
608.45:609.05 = 12.2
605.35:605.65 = 11.8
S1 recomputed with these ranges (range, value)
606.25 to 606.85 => 13.5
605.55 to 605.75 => 13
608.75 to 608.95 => 13.1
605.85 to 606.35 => 14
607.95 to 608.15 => 11.9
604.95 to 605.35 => 12.6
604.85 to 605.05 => 12.8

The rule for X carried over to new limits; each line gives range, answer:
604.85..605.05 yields 12.4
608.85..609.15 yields 12.8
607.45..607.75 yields 13.2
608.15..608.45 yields 12.5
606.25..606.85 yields 11.7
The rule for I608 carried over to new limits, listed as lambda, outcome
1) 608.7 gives 13.8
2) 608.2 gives 13.6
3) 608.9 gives 12.8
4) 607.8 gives 12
